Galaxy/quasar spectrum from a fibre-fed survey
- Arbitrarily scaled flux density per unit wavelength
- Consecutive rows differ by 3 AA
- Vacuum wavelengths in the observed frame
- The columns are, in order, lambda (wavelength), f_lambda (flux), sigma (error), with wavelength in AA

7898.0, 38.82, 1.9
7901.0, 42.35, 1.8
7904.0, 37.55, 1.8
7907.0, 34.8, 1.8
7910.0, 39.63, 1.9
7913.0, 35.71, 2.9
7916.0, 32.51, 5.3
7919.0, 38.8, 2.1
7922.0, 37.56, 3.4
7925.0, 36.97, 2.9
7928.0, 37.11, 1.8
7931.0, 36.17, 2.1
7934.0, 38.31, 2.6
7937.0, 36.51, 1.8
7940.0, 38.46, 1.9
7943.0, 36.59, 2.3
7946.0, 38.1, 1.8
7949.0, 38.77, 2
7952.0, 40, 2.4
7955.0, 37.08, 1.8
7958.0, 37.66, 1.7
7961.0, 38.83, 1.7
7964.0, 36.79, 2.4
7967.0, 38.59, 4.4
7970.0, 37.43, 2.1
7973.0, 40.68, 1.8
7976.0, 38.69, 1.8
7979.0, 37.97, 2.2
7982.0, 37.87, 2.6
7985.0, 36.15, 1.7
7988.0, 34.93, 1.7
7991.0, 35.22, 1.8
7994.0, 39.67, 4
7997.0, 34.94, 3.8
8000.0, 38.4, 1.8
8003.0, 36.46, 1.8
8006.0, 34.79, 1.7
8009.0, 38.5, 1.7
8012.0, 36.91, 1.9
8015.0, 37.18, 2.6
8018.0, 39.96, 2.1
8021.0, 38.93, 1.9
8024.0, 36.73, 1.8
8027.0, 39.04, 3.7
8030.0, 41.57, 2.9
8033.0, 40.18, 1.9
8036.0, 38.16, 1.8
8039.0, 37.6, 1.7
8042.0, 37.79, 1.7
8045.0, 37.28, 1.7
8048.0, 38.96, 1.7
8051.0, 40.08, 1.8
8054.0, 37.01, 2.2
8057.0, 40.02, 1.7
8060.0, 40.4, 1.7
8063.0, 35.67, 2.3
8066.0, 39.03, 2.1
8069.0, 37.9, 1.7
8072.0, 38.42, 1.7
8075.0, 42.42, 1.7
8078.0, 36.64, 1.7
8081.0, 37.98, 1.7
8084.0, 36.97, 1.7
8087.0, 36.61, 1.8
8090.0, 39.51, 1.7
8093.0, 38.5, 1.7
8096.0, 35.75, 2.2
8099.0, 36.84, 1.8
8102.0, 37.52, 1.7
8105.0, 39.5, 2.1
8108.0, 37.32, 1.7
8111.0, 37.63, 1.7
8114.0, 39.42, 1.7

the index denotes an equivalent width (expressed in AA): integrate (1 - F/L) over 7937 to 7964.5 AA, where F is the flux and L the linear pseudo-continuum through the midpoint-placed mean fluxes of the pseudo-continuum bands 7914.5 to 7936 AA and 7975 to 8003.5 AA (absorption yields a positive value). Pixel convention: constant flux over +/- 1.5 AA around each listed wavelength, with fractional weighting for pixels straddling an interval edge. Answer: -0.8 AA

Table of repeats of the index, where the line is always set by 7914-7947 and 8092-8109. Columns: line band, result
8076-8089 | 0.0 AA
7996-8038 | -0.8 AA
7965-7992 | -0.3 AA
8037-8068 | -0.8 AA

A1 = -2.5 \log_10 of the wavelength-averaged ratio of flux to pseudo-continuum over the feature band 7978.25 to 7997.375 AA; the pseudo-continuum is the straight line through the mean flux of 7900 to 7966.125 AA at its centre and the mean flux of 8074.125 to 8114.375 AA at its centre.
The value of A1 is 0.03 mag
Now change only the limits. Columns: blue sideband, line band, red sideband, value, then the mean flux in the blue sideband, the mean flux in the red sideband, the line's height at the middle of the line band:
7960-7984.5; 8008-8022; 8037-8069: 0.00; 38.3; 38.4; 38.3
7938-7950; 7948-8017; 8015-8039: 0.02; 37.9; 39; 38.4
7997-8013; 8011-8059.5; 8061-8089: -0.04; 36.8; 38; 37.3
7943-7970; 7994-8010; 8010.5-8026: 0.03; 38.1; 38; 38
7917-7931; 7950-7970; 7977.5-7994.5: -0.03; 37.3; 36.8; 37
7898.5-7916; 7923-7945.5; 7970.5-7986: 0.02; 37.6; 38.3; 37.9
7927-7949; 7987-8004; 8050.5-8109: 0.03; 37.4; 38.2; 37.7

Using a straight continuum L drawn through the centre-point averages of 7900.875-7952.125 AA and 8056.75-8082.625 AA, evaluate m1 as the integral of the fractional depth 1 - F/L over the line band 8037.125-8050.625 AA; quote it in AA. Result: 0.1 AA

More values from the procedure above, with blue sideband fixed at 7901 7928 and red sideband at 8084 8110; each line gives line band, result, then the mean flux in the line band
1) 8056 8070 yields -0.4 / 38.6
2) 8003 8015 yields 0.2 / 36.8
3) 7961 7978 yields -0.6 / 38.5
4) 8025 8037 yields -0.7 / 39.7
